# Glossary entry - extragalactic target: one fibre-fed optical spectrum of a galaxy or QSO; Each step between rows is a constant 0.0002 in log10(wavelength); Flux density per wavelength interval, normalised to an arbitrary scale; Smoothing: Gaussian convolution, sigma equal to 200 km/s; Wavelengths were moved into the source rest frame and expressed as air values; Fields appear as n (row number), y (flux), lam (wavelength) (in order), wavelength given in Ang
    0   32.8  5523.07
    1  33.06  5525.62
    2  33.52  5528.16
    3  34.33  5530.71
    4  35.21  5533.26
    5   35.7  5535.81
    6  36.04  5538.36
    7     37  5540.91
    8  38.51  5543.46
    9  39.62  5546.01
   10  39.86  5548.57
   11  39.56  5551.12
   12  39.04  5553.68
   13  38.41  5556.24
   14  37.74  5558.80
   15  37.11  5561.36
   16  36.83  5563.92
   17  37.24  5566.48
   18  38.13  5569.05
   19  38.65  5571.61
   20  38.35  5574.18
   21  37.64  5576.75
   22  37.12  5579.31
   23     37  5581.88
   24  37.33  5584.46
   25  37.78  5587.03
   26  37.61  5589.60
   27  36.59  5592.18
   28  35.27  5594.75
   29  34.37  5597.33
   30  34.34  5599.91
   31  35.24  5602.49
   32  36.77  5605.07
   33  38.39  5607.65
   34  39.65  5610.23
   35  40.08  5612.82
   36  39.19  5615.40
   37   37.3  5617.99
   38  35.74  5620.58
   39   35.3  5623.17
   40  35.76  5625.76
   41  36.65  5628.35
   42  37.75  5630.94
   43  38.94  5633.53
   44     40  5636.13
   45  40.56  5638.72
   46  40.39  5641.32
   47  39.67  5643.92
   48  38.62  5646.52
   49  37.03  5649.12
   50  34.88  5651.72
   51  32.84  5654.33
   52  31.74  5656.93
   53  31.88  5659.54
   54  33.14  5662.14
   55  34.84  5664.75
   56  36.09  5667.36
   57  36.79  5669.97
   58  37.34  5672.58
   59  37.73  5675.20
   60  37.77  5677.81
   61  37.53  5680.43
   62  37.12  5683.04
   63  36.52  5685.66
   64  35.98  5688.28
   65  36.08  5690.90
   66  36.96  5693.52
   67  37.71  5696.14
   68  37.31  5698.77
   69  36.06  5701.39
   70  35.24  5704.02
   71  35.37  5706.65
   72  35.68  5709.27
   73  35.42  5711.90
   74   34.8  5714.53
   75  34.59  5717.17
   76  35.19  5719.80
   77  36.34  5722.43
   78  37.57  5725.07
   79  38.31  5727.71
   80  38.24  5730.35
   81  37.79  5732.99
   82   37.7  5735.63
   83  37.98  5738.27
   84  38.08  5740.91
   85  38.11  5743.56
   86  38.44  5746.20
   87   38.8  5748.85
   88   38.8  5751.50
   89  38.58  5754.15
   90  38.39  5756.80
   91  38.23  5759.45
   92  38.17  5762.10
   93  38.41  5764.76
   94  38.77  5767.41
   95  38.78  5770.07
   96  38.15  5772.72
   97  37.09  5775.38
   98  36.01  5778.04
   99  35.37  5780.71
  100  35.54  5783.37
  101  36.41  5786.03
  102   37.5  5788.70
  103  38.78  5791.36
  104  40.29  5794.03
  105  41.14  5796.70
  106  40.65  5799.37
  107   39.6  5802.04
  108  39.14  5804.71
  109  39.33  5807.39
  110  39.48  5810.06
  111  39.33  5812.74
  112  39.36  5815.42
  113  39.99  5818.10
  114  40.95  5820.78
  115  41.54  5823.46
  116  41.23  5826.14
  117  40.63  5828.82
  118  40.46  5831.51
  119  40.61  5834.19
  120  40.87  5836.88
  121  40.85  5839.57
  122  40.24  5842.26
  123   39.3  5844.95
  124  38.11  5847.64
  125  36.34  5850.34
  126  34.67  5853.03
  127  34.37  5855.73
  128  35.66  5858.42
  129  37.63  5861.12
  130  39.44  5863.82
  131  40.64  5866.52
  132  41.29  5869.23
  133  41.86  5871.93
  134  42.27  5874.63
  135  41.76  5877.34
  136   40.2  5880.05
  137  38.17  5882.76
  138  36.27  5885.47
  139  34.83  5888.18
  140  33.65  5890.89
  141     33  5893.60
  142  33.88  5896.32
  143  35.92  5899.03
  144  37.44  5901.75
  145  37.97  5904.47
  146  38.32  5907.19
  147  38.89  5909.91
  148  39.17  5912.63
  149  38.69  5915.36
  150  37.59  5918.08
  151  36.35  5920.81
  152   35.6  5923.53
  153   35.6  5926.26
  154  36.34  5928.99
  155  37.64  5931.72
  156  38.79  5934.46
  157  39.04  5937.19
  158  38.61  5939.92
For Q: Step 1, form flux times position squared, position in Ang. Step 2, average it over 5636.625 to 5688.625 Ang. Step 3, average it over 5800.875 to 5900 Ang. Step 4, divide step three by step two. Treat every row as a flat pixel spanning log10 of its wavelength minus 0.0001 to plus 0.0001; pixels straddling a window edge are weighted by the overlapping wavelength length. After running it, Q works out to 1.13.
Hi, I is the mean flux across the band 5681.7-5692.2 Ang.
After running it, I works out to 36.4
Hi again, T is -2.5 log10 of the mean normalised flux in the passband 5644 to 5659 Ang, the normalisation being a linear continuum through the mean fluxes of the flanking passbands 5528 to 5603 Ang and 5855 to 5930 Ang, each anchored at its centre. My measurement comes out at 0.06 mag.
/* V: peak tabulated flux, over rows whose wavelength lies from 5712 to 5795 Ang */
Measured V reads 40.29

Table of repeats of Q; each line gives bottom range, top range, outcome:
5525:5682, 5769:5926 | 1.13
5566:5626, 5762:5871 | 1.13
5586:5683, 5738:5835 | 1.11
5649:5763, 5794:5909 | 1.11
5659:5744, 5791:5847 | 1.15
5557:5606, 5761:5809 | 1.11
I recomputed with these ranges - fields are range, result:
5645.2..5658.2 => 35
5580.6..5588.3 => 37.3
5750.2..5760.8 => 38.5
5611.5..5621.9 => 38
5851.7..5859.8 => 34.9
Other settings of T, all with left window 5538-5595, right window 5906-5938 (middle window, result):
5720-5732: 0.01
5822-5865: -0.03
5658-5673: 0.09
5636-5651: -0.04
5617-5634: 0.03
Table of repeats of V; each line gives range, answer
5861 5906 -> 42.27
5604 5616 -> 40.08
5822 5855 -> 41.54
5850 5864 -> 39.44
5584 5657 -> 40.56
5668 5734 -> 38.31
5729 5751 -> 38.8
